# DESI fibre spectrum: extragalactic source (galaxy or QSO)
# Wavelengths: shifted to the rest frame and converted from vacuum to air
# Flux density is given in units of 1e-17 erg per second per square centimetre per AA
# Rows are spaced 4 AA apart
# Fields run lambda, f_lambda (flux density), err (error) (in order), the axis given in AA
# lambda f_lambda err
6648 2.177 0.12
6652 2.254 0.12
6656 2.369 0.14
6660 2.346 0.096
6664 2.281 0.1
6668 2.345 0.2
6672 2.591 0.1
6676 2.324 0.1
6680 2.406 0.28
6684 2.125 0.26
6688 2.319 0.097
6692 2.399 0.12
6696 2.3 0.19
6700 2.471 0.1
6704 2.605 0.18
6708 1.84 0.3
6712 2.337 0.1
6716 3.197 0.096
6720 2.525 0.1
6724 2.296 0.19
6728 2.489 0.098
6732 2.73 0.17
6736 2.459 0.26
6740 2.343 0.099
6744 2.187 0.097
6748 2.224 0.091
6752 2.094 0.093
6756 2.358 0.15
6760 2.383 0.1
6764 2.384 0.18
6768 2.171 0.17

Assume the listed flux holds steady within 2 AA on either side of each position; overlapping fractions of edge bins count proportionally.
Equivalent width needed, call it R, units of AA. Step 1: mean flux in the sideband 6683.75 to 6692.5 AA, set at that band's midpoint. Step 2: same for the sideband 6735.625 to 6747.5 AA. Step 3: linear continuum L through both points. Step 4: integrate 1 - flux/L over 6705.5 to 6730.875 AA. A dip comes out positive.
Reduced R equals -1.8 AA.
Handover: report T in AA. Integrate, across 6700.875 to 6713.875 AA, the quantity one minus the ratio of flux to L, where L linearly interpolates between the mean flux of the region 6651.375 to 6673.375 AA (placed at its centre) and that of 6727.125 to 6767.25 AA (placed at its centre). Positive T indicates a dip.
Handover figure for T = 0.5 AA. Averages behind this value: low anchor 2.36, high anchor 2.36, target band 2.28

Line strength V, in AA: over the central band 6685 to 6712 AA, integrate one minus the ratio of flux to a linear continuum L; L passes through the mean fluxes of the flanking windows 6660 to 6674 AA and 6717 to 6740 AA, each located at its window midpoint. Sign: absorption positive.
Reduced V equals 1.6 AA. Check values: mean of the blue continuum 2.4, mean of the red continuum 2.52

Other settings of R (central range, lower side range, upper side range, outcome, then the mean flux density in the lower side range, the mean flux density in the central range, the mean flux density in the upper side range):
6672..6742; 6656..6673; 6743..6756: -4.3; 2.38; 2.43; 2.2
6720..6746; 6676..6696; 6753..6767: -1.1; 2.31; 2.43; 2.34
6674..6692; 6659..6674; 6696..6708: 0.6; 2.39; 2.31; 2.38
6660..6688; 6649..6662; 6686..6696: -0.2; 2.31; 2.34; 2.35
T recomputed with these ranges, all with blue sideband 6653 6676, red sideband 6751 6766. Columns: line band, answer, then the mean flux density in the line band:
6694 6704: -0.3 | 2.43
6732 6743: -0.5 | 2.44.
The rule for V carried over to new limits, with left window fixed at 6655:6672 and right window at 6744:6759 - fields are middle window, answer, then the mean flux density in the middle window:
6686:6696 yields -0.11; 2.35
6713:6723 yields -2.06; 2.75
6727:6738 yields -1.49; 2.57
